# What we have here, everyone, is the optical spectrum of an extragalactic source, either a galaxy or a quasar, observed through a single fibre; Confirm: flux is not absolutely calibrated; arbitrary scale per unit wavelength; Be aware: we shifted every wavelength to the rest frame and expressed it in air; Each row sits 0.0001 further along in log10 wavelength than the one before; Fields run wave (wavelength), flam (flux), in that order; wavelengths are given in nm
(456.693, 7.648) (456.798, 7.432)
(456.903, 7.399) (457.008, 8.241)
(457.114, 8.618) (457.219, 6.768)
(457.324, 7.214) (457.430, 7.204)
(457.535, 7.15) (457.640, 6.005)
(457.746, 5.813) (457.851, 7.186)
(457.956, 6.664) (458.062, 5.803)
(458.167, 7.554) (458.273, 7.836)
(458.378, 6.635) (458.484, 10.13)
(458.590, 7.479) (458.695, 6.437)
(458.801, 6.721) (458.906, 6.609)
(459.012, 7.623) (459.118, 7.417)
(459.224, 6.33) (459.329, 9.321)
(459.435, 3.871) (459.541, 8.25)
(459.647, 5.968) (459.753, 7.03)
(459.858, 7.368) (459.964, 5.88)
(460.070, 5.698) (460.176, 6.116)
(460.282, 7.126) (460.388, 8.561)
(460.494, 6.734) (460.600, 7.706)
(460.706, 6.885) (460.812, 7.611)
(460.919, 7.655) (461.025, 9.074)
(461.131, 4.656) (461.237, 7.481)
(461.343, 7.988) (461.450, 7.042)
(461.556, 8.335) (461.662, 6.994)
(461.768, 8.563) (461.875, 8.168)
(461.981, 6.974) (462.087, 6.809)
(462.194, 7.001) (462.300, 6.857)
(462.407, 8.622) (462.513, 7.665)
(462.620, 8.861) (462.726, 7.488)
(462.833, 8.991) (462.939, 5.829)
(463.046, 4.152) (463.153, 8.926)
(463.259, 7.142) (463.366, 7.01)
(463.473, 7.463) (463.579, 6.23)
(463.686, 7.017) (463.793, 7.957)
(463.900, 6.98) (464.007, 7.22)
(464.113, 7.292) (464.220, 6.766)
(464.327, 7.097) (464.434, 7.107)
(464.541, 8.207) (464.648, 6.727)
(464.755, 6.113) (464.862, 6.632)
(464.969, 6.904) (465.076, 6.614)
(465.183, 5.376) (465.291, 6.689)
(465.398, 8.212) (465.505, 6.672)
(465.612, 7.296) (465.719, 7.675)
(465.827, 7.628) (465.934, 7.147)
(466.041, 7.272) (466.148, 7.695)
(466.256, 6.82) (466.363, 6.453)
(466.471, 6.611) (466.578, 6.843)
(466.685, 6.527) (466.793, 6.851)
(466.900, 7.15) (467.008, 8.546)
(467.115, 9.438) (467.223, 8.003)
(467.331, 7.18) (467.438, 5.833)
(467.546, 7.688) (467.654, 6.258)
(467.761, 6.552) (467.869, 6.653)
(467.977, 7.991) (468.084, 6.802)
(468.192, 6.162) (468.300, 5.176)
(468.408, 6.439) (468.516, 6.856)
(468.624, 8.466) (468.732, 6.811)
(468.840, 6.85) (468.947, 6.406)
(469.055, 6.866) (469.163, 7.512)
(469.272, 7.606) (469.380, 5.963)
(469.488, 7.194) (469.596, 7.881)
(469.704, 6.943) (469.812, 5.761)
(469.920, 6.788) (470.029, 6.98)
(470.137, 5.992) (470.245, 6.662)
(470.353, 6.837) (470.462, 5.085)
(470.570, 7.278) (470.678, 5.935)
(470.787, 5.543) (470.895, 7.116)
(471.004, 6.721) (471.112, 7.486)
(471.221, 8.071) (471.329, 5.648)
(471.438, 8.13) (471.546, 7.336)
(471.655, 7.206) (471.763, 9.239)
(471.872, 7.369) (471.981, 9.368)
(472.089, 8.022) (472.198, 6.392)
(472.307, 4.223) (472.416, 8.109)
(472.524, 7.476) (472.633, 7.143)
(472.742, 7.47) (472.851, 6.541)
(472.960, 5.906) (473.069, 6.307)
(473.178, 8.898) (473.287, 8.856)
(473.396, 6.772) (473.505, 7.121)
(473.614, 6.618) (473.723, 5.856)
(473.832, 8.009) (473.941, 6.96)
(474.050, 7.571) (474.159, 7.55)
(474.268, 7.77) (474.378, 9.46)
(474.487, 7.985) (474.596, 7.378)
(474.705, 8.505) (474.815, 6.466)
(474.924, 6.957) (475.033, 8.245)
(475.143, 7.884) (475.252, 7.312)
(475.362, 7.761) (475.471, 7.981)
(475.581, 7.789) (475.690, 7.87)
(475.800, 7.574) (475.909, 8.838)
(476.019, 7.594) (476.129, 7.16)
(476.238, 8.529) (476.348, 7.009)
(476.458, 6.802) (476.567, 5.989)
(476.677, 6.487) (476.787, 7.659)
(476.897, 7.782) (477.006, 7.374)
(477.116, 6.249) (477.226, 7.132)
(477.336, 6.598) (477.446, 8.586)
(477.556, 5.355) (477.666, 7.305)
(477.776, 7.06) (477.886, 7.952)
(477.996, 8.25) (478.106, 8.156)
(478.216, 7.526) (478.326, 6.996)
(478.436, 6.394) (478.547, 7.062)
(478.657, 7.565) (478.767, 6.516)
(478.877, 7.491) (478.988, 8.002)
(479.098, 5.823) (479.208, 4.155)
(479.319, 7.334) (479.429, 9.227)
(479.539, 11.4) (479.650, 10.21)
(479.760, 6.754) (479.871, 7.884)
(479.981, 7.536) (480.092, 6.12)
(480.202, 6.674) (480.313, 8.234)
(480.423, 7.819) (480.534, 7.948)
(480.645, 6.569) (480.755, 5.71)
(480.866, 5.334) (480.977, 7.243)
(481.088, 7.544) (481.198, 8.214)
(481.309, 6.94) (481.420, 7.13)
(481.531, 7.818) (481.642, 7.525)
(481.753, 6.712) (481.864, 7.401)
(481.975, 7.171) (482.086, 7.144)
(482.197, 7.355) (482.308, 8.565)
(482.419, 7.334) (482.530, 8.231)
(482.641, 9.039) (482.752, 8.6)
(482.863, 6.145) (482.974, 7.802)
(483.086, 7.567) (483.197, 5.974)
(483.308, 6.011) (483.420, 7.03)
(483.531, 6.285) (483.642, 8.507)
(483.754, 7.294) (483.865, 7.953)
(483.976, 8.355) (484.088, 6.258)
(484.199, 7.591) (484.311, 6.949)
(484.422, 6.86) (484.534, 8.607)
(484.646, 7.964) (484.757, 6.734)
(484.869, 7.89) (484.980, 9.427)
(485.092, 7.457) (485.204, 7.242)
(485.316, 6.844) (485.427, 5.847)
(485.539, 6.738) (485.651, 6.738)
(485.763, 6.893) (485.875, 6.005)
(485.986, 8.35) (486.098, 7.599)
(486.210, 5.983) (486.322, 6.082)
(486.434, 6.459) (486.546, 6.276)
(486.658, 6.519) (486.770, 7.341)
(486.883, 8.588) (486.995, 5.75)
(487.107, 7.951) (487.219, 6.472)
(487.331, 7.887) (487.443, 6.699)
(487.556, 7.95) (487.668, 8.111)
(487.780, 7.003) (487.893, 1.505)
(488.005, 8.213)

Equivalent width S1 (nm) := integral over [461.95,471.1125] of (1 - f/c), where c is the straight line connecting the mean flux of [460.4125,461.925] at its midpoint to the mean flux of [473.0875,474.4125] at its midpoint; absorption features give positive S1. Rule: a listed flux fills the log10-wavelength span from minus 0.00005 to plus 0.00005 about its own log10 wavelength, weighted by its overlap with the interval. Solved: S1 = 0.65 nm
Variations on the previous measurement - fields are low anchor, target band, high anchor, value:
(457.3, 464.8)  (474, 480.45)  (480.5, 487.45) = -0.27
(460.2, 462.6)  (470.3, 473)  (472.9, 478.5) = 0.14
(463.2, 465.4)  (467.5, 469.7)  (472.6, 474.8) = 0.08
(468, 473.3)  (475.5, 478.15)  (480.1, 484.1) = -0.08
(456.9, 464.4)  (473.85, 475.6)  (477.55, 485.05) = -0.09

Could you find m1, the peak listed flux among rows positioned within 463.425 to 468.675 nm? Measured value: 9.438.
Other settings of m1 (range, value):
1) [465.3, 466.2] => 8.212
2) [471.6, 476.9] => 9.46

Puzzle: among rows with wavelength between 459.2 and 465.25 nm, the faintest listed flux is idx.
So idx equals 3.871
